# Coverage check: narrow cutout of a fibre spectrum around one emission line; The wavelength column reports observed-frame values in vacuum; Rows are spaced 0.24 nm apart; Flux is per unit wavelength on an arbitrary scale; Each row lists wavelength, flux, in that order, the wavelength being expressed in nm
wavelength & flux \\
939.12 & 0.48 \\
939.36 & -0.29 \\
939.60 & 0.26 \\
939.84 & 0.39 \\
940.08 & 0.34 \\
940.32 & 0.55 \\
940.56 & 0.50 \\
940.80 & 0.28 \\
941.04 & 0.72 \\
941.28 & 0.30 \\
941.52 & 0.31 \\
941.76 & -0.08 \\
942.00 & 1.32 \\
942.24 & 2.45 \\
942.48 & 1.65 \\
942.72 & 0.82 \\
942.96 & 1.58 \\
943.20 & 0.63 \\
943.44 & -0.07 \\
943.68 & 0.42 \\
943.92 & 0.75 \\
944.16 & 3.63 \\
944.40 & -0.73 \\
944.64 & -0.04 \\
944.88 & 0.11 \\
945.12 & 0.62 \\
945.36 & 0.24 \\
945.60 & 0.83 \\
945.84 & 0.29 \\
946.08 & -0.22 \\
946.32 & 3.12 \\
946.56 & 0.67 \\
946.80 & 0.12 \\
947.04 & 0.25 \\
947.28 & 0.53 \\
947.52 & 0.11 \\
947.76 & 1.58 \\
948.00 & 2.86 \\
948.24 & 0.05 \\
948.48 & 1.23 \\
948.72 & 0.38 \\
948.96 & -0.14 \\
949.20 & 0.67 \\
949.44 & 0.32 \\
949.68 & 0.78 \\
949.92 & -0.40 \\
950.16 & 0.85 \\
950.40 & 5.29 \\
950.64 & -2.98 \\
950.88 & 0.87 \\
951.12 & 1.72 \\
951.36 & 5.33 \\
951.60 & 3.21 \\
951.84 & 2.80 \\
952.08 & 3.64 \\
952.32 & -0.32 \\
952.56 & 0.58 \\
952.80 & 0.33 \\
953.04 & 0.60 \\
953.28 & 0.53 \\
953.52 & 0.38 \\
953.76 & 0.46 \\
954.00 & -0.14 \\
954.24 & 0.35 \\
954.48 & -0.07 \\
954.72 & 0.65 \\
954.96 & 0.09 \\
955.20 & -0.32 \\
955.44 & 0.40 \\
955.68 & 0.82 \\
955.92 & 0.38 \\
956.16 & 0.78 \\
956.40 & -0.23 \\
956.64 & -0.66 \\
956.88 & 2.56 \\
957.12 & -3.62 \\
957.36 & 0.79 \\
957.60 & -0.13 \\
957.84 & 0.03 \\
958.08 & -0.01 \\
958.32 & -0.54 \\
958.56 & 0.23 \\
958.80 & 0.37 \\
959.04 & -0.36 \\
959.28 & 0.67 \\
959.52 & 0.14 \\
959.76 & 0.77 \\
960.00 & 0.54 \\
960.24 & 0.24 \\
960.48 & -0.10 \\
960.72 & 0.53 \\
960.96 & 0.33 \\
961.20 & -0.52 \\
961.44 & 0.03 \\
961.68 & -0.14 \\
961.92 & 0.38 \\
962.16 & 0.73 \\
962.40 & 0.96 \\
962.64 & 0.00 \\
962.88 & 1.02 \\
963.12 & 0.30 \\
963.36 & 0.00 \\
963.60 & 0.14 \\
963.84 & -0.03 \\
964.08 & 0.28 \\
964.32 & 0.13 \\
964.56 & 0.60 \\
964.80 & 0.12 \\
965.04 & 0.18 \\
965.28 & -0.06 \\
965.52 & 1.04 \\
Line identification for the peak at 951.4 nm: [O III]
